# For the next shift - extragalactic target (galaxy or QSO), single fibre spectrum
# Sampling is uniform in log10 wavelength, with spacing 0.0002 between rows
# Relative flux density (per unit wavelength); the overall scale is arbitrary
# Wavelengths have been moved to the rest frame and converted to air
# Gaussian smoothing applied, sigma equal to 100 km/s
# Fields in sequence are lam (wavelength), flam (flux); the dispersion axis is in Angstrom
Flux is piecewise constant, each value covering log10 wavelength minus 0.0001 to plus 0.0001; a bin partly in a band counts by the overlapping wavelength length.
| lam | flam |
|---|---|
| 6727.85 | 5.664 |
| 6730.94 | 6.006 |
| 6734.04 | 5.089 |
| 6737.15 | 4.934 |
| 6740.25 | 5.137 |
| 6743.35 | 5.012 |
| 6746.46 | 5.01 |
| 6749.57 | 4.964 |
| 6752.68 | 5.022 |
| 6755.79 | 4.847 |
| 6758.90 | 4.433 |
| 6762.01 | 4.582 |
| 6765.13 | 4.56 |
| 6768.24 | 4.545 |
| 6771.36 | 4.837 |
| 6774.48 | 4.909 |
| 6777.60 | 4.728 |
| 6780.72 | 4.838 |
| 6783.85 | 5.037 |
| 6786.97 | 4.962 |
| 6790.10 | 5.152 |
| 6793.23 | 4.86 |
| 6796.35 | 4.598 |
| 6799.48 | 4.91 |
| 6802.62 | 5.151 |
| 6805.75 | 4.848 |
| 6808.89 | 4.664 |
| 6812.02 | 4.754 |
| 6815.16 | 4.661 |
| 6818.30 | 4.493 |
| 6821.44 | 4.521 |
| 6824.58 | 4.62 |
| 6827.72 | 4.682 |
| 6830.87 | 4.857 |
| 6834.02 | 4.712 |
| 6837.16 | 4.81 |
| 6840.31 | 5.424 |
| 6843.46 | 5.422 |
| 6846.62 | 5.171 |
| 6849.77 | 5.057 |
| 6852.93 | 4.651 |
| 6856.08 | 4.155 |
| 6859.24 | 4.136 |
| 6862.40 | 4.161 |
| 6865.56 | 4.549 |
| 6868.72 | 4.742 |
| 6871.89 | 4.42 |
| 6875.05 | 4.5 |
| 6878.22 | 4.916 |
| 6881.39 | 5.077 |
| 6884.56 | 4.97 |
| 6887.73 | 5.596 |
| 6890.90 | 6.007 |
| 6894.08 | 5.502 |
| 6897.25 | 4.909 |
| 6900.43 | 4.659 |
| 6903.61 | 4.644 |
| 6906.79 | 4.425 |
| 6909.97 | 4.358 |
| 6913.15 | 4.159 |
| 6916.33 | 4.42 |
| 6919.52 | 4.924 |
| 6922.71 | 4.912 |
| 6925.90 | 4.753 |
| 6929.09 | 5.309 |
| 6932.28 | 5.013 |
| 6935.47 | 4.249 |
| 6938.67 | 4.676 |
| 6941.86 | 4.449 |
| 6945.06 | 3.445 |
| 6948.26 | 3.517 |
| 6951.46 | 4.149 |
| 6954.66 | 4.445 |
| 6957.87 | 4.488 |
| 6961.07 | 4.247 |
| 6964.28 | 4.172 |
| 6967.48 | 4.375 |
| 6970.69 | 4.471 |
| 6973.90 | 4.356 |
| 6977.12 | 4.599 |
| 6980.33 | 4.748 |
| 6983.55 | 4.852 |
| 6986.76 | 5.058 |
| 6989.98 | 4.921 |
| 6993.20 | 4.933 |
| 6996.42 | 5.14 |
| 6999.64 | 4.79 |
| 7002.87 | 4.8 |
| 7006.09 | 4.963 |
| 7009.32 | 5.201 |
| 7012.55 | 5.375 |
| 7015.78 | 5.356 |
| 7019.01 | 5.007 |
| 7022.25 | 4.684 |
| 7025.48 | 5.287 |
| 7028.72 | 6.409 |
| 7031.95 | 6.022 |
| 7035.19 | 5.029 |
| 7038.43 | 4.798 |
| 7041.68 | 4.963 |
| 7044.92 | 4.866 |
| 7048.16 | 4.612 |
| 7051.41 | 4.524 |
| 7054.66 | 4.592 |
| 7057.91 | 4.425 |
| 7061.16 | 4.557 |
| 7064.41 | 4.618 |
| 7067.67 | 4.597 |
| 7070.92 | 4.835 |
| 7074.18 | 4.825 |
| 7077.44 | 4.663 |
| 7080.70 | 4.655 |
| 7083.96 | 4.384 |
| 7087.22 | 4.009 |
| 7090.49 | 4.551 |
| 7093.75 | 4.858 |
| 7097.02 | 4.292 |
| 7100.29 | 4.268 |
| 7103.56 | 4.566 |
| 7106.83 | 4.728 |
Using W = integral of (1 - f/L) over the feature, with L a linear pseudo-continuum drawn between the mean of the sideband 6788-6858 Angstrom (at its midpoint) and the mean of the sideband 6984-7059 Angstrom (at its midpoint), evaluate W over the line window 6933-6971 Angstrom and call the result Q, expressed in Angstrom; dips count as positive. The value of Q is 5.6 Angstrom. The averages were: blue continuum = 4.82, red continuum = 5.03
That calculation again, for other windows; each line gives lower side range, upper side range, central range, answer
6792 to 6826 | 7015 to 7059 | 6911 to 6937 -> 1.0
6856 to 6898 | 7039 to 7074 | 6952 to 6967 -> 1.4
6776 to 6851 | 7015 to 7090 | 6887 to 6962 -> 3.6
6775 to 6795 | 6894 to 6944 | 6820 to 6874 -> 1.1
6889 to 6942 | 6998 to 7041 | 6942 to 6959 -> 3.1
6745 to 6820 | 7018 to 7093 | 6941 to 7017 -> 3.1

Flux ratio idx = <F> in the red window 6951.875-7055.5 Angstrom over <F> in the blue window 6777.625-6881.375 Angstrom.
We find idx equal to 1.02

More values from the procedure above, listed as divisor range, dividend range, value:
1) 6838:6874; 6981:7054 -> 1.07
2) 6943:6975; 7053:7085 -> 1.11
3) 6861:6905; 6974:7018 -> 1.01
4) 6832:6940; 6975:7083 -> 1.02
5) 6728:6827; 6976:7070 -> 1.02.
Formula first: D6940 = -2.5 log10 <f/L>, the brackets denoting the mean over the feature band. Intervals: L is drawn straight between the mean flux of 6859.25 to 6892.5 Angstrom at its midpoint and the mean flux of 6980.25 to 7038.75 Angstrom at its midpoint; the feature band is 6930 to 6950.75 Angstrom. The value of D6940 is 0.17 mag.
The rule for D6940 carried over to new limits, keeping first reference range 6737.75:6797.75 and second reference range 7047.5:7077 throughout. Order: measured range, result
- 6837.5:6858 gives -0.04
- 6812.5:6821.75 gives 0.05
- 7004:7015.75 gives -0.12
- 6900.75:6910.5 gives 0.05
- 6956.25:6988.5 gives 0.04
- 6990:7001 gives -0.06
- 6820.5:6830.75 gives 0.04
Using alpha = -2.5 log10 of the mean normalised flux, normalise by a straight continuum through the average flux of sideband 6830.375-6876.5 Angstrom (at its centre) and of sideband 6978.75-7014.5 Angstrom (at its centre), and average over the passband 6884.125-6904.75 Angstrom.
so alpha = -0.09 mag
